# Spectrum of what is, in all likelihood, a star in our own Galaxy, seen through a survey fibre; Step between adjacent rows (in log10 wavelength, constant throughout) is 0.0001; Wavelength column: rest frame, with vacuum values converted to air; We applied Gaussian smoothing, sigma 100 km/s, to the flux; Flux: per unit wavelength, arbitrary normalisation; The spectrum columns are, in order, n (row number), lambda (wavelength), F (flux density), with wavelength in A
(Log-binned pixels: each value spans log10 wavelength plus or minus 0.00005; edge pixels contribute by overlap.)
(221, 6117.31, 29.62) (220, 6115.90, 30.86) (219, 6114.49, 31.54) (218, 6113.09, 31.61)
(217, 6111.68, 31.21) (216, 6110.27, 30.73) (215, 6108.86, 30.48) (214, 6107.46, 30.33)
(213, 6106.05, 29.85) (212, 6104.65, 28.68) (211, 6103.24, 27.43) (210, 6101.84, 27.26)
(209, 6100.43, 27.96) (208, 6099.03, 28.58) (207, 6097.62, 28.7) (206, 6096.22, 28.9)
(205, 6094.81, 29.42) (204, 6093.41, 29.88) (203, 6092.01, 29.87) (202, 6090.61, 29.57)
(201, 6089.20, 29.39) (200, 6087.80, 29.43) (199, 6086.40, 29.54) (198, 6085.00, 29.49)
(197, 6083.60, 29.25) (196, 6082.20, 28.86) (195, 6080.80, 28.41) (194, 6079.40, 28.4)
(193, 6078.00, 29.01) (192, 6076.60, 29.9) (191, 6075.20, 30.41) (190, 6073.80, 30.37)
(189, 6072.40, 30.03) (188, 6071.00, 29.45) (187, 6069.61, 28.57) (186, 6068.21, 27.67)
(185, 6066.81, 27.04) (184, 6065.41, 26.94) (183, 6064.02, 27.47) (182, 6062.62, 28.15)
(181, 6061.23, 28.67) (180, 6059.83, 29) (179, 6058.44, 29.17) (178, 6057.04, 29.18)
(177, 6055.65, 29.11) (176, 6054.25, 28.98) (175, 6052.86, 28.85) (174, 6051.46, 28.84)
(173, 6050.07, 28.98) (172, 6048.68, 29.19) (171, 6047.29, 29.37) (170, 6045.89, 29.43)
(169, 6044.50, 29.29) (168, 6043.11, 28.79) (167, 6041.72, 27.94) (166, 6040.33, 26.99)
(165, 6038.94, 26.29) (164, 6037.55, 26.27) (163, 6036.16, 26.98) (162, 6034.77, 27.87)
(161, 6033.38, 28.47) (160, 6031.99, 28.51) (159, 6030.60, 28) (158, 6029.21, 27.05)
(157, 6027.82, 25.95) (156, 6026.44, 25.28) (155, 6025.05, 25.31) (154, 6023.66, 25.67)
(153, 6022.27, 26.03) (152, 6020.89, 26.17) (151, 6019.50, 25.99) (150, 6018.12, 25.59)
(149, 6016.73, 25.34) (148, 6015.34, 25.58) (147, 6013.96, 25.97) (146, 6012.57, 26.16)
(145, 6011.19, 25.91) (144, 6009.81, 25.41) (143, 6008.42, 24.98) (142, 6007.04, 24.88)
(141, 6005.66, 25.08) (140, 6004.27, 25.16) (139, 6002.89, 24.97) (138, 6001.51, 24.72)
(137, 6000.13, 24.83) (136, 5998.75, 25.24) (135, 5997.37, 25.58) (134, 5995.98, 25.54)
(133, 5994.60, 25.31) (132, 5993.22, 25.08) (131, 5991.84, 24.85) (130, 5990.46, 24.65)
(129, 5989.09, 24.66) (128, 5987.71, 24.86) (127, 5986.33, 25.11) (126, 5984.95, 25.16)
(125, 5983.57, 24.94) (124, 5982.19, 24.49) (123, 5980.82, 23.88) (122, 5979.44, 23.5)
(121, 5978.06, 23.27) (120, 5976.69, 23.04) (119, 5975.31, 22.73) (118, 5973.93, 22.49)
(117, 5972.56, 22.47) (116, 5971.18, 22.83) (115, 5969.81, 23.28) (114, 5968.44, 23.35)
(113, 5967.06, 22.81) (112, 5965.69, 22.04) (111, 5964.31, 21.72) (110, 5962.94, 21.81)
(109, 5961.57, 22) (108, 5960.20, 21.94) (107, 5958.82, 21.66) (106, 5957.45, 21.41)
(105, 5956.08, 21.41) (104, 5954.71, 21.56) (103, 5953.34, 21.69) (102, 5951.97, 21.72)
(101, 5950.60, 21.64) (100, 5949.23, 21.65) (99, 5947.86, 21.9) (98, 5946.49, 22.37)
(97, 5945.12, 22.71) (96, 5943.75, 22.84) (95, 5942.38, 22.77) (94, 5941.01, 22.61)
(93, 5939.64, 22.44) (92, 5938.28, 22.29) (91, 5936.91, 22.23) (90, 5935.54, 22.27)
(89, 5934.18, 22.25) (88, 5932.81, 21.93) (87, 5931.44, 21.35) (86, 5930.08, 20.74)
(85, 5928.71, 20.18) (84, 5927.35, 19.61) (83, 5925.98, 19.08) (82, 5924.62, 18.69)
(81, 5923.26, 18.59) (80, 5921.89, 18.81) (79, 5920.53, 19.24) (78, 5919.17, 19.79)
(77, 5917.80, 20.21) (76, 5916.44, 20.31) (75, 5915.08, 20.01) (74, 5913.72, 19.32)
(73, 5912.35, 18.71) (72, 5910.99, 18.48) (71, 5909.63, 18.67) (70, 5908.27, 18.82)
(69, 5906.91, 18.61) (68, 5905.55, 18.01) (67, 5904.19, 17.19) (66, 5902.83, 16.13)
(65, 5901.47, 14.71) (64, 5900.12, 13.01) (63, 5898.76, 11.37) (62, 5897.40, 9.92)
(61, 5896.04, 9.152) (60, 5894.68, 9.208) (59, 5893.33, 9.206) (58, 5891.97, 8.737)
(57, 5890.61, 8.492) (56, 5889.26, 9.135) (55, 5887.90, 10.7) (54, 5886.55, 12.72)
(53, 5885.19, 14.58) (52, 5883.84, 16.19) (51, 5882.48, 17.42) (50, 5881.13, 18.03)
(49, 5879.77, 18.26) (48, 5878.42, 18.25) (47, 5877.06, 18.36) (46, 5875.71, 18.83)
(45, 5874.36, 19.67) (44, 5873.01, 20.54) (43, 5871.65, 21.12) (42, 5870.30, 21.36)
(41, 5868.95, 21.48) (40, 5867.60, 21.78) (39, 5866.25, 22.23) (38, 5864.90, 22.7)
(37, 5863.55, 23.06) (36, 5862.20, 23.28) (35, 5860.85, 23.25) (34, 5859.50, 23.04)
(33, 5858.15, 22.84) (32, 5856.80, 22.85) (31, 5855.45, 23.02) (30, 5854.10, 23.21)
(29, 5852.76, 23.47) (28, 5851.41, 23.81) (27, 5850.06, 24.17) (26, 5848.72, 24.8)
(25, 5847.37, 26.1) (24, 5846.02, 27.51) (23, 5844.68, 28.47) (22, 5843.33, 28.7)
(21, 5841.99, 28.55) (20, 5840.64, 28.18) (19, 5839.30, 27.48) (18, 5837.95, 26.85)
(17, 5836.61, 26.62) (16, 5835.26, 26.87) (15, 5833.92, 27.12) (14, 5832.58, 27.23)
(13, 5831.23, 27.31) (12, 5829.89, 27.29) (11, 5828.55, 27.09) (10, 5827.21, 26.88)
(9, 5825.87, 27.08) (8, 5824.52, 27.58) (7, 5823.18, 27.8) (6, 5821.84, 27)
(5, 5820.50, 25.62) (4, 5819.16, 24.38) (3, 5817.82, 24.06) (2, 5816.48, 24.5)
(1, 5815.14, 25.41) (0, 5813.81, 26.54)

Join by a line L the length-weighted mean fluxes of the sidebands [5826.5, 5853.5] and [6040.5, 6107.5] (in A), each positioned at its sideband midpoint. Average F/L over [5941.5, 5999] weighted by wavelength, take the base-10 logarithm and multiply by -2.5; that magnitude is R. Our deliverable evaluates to 0.20 mag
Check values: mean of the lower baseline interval 26.7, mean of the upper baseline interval 28.9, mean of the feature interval 23.2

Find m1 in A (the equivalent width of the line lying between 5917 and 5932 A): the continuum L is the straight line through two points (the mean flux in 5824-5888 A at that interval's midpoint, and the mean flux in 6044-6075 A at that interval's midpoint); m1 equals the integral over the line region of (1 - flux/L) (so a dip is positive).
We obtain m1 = 3.2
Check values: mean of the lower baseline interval 23.2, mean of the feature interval 19.7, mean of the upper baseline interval 28.8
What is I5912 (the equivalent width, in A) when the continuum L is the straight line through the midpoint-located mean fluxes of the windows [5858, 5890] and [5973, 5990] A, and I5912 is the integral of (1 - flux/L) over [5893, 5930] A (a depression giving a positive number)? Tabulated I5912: 6.83 A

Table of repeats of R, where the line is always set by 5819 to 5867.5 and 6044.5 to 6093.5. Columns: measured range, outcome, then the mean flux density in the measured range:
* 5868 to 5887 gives 0.38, 18.5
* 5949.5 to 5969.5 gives 0.24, 21.9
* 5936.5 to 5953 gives 0.22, 22.2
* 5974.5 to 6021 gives 0.12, 24.9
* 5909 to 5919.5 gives 0.35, 19.4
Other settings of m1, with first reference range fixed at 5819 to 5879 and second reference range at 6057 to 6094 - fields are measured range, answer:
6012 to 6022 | 0.7 A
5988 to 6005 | 1.5 A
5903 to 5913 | 2.9 A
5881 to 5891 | 4.7 A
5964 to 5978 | 2.2 A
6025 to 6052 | 0.5 A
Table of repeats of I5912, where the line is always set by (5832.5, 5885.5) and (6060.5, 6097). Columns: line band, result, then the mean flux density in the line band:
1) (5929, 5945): 1.93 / 22.1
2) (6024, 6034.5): 0.28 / 26.9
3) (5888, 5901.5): 7.83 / 10.1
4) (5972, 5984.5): 1.34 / 23.5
